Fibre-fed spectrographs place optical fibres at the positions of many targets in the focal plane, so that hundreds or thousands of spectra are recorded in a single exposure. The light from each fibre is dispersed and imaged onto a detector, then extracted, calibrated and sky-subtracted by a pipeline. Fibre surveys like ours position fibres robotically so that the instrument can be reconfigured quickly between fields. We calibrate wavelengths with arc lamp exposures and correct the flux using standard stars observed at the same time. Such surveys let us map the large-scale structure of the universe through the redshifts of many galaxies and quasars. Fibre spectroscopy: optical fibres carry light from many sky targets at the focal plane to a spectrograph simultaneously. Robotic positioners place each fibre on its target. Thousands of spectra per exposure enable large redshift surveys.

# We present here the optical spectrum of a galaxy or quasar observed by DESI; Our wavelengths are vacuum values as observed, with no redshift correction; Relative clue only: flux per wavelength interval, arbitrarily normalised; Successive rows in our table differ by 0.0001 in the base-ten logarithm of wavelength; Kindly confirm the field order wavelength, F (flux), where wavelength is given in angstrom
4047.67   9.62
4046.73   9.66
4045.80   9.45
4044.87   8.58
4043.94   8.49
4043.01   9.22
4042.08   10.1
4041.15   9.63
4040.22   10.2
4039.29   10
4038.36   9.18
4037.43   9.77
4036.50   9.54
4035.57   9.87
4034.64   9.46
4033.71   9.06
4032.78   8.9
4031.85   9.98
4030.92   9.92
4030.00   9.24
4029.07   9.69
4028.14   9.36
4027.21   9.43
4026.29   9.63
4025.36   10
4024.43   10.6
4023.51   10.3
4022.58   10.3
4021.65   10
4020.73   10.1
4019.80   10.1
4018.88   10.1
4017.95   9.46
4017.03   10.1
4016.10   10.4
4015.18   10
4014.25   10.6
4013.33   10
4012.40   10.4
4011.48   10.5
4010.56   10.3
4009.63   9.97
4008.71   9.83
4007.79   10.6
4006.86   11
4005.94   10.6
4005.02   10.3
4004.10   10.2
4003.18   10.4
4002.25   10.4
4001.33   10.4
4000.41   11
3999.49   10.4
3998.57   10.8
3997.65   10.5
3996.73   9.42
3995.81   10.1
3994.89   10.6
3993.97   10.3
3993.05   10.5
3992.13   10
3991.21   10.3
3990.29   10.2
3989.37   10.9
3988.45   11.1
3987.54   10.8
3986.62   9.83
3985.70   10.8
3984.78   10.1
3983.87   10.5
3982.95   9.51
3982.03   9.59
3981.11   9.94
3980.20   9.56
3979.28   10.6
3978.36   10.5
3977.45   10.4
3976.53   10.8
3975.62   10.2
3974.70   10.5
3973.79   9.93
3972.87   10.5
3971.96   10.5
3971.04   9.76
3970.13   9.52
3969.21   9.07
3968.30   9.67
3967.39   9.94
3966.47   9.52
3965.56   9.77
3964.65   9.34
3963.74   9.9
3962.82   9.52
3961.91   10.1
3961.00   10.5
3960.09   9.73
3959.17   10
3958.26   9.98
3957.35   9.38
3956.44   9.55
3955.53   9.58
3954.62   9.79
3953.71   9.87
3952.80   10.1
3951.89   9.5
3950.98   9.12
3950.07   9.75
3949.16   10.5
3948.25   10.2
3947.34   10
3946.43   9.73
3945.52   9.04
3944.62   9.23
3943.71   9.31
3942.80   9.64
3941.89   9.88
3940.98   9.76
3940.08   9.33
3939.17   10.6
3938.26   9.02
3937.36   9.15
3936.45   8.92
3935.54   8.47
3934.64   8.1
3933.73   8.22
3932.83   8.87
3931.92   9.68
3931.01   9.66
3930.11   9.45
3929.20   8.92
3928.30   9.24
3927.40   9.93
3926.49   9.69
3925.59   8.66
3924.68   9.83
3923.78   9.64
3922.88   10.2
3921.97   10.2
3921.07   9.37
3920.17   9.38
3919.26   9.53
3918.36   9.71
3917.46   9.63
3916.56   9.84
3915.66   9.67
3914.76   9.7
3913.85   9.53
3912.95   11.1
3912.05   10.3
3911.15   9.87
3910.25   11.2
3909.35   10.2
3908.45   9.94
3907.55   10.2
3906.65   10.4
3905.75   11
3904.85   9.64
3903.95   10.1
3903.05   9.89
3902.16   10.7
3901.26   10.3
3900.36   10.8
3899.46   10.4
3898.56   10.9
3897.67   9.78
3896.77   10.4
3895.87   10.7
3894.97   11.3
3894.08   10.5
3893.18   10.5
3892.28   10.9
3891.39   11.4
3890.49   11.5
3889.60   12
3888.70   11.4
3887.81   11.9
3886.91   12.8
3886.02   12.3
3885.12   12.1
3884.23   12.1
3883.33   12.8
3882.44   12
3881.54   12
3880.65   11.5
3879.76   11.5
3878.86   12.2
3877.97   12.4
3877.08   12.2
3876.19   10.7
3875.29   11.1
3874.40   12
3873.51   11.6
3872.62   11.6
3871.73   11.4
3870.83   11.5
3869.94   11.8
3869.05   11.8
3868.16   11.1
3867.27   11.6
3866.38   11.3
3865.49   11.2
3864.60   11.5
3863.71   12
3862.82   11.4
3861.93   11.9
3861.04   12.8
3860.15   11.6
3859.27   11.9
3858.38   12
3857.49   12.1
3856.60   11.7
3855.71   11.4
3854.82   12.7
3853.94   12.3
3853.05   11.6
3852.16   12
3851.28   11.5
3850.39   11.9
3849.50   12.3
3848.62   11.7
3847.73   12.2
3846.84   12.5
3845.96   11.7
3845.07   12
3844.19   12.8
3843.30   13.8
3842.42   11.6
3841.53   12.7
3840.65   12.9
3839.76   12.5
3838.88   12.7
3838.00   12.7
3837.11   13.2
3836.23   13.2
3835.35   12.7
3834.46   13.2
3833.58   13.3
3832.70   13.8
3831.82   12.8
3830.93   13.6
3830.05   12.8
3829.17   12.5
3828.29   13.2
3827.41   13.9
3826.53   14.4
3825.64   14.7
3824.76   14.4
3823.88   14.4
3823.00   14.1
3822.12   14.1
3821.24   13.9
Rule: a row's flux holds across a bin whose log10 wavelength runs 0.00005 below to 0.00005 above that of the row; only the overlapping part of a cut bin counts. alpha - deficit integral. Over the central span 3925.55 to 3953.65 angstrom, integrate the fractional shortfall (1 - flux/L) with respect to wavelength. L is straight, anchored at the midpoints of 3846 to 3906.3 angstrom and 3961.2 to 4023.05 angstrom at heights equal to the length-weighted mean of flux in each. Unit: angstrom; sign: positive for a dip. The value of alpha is 3.5 angstrom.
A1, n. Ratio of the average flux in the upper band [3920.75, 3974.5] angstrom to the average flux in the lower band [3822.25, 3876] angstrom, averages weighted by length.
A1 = 0.77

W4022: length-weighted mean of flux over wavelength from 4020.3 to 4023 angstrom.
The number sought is 10.1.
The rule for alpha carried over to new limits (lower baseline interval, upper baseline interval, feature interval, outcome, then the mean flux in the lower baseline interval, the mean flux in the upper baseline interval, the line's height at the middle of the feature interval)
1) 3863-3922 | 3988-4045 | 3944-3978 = 2.0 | 11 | 10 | 10.5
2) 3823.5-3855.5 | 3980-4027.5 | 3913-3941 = 4.9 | 12.8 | 10.3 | 11.5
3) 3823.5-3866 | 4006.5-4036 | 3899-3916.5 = 2.1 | 12.6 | 9.97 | 11.6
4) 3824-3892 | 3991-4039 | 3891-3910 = 1.9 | 12.3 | 10.1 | 11.7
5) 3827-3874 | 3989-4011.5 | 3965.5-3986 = 1.2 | 12.3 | 10.4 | 10.7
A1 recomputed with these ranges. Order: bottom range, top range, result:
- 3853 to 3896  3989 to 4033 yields 0.87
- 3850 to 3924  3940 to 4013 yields 0.91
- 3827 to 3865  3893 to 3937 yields 0.79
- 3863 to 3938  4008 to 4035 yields 0.94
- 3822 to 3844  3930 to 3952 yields 0.71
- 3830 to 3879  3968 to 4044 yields 0.83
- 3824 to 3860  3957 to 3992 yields 0.79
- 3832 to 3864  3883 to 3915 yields 0.88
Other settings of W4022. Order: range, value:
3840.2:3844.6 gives 12.7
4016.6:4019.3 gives 9.88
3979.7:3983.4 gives 9.65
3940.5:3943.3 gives 9.75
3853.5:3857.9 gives 12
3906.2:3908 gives 10.3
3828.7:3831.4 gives 13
